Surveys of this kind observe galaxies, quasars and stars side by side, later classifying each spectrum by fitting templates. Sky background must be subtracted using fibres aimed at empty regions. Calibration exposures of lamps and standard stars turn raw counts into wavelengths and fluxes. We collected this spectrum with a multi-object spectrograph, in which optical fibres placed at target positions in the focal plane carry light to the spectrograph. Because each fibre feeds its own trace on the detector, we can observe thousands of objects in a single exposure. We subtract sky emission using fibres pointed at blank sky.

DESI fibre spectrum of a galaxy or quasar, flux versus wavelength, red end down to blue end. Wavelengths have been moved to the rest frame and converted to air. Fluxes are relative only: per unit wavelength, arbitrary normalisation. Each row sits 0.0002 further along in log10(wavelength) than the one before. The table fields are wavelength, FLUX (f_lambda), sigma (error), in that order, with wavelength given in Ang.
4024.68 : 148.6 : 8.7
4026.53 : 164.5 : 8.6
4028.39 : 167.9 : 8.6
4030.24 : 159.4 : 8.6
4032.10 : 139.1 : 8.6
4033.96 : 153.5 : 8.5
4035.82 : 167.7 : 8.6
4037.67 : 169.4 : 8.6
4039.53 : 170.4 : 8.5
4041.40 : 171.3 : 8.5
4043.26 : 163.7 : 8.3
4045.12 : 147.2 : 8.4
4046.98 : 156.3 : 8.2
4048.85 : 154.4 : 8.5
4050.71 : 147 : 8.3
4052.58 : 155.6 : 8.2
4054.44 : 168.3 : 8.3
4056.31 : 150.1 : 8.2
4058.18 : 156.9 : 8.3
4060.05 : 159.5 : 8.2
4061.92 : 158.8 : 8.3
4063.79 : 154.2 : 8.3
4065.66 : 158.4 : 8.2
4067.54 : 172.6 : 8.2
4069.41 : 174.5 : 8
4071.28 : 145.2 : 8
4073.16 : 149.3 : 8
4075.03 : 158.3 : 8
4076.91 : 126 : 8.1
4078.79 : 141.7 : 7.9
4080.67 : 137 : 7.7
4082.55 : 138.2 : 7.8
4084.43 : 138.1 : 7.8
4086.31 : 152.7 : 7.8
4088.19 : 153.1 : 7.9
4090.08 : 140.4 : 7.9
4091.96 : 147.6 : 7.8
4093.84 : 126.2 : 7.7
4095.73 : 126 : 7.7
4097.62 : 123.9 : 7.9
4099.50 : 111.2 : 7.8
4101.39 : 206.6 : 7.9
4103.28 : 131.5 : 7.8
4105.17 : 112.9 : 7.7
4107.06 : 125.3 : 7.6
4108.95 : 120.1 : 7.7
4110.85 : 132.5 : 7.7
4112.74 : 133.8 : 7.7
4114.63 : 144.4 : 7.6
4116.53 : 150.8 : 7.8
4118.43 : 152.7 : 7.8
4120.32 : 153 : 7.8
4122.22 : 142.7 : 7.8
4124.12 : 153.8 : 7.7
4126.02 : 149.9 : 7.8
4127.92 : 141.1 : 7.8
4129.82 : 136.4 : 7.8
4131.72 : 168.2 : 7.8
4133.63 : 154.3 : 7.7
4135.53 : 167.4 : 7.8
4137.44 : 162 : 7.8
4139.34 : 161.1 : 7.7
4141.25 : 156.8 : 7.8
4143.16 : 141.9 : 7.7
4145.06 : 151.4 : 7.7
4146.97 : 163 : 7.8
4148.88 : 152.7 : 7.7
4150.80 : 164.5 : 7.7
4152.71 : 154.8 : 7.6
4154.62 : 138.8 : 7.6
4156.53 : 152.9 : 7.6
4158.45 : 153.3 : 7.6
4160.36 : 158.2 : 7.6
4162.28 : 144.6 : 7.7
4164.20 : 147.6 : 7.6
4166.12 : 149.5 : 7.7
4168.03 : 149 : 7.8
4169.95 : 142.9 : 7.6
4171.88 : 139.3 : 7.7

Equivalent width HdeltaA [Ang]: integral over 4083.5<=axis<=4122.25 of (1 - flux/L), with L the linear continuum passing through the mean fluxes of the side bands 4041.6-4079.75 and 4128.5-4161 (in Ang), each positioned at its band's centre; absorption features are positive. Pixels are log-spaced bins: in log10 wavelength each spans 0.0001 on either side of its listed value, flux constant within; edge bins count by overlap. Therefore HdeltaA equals 4.0 Ang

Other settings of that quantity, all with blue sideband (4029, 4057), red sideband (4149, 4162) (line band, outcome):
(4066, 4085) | 1.0 Ang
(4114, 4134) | 0.6 Ang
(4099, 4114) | 2.0 Ang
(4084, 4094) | 0.7 Ang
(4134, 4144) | -0.3 Ang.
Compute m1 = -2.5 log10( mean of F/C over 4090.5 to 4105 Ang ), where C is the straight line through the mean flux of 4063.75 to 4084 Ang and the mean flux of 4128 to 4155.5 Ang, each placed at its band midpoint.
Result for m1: 0.105 mag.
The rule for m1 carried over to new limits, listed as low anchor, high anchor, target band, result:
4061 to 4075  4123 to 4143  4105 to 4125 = 0.121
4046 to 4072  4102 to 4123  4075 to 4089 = 0.053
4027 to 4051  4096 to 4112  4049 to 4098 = -0.025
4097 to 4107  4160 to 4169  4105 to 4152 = -0.046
